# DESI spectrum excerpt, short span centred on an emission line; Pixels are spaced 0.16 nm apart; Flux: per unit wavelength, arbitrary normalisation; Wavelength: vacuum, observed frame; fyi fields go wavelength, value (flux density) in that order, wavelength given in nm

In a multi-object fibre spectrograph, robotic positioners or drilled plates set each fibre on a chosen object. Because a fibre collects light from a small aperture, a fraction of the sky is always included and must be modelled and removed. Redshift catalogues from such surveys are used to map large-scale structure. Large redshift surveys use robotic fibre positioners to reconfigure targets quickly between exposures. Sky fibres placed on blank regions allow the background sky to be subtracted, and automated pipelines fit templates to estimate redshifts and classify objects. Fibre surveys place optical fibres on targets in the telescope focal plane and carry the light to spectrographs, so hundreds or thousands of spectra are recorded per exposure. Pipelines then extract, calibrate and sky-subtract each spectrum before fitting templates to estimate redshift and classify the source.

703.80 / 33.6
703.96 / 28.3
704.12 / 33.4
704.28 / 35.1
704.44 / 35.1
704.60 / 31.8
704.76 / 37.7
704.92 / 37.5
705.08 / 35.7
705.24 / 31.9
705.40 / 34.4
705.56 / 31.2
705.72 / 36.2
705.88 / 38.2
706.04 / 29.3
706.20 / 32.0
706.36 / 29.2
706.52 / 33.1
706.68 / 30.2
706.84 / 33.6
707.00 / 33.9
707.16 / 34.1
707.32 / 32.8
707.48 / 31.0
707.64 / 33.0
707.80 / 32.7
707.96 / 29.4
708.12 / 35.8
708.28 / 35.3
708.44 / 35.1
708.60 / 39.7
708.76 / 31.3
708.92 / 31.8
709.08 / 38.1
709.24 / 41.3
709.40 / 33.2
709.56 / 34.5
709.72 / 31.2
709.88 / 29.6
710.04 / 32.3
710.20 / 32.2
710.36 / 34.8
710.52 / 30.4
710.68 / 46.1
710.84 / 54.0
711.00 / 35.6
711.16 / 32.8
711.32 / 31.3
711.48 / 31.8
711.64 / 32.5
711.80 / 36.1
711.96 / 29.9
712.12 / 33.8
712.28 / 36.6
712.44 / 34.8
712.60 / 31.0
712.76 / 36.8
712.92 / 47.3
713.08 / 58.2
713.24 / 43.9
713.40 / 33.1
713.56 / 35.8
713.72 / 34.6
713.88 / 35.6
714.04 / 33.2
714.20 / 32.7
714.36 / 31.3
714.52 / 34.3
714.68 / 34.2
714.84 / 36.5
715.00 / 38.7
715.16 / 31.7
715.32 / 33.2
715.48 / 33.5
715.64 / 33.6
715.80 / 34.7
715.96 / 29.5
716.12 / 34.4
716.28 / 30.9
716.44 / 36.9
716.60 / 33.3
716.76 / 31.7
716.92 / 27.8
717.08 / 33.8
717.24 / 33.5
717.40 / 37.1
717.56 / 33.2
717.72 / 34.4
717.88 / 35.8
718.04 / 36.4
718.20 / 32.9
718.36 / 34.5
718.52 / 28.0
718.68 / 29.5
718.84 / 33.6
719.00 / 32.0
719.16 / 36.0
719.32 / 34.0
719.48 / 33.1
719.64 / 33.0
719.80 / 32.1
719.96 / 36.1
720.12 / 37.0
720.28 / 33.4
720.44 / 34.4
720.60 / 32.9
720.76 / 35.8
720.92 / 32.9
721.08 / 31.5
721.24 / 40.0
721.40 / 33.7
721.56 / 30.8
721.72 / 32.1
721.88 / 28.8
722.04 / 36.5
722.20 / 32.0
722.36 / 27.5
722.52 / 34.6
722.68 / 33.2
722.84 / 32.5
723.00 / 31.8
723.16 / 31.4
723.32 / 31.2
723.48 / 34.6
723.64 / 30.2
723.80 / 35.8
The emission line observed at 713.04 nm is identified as [N II] 6583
